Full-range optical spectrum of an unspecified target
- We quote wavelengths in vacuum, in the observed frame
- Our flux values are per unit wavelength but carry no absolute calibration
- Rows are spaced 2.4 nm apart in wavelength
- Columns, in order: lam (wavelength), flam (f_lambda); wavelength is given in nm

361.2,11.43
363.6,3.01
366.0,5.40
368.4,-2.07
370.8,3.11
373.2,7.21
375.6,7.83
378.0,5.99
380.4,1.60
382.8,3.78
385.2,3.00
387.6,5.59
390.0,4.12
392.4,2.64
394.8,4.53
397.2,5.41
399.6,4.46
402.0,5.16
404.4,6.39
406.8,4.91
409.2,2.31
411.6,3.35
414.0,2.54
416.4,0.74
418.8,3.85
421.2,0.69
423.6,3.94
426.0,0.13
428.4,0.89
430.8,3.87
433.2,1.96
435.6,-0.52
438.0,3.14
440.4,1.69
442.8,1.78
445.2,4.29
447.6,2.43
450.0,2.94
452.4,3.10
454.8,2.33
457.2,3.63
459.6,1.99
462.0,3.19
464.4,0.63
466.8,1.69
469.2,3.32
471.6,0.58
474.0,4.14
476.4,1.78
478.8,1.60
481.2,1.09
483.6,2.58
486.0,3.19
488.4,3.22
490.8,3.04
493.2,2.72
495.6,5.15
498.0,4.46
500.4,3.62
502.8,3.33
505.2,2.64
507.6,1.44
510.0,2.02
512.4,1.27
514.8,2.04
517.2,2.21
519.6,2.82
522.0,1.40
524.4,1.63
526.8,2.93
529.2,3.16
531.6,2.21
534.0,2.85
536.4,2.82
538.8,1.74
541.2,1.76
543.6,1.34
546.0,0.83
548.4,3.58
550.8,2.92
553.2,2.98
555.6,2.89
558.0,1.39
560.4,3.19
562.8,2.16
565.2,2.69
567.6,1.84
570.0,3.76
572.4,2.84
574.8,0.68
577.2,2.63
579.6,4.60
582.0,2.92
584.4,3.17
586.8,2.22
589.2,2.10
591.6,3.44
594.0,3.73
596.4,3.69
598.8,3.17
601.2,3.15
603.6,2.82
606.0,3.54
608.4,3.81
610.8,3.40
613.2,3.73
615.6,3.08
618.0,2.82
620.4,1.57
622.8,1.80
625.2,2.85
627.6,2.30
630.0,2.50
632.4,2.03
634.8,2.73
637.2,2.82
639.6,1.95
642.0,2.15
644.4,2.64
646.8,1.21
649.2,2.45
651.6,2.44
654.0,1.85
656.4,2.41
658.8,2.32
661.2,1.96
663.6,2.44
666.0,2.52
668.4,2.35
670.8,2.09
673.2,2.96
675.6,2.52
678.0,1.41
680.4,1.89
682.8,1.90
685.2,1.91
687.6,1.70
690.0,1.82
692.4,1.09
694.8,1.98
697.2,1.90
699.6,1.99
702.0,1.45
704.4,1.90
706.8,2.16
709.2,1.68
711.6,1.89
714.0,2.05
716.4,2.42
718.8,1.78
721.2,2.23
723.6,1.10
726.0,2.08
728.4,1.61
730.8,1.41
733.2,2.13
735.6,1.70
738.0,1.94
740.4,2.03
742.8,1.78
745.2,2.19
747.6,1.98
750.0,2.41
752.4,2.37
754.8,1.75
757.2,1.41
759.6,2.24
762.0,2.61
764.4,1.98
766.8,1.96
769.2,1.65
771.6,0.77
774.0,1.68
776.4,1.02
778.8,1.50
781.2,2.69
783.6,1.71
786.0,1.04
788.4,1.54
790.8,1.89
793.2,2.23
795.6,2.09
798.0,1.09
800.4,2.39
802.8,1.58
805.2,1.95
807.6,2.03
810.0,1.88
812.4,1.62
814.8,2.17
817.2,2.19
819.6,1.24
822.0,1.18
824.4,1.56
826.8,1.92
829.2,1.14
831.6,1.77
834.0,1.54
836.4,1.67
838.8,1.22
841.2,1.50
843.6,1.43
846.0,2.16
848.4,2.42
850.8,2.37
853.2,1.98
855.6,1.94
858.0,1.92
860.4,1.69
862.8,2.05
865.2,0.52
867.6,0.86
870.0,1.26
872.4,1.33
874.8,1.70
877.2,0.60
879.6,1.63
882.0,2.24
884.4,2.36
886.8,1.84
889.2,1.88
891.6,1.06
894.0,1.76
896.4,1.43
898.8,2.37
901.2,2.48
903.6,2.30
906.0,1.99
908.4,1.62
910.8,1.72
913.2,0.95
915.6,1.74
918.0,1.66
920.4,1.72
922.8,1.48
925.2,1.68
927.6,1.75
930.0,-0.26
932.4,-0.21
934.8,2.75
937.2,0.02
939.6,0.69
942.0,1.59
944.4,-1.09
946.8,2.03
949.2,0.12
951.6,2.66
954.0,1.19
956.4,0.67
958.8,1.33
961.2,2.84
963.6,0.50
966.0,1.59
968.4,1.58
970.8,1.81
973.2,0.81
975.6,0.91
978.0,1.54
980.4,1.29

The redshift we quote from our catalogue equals 2.21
